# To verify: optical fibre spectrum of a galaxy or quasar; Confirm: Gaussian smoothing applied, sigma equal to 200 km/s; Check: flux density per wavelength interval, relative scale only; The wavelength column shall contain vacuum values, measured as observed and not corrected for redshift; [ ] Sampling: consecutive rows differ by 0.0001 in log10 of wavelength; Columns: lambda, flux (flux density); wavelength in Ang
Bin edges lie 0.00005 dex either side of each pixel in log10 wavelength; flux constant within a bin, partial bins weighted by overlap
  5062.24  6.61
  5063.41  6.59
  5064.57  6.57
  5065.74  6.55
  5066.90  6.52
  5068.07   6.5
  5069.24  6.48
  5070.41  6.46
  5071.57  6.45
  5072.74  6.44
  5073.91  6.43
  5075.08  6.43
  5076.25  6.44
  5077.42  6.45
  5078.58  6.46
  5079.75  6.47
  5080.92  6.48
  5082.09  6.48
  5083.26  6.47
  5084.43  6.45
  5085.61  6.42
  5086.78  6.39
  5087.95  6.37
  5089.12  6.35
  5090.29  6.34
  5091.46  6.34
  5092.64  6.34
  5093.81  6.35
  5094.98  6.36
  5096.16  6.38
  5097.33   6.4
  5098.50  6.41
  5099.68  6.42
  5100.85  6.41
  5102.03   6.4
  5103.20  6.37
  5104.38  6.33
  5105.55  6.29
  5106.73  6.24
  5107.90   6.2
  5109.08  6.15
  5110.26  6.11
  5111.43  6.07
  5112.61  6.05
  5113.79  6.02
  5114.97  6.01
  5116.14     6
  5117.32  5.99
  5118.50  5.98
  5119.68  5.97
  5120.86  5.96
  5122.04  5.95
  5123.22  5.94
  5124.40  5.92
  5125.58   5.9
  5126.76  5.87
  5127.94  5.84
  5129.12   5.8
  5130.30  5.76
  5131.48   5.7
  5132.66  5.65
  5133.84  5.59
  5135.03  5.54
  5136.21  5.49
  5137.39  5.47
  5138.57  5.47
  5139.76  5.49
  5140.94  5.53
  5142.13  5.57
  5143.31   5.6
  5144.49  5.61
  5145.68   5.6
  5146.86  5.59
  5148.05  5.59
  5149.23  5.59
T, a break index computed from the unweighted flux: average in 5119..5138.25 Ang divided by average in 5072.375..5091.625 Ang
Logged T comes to 0.90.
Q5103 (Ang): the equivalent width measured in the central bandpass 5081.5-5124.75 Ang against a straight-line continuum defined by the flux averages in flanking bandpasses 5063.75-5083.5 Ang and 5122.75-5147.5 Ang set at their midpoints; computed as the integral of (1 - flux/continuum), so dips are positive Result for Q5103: -1.0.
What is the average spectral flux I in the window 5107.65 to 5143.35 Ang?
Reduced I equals 5.82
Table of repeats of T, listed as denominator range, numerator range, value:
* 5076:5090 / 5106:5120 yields 0.94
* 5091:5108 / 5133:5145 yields 0.87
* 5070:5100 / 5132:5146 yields 0.87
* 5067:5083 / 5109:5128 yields 0.93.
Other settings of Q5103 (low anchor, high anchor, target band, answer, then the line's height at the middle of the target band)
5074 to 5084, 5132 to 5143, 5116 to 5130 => -0.4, 5.77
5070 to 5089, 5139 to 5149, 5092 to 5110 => -0.5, 6.15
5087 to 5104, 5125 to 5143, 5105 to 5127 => -0.2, 5.99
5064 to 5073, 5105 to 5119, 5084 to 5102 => -0.3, 6.27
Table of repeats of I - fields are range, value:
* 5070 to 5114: 6.36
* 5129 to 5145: 5.59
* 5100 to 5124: 6.12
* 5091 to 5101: 6.38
